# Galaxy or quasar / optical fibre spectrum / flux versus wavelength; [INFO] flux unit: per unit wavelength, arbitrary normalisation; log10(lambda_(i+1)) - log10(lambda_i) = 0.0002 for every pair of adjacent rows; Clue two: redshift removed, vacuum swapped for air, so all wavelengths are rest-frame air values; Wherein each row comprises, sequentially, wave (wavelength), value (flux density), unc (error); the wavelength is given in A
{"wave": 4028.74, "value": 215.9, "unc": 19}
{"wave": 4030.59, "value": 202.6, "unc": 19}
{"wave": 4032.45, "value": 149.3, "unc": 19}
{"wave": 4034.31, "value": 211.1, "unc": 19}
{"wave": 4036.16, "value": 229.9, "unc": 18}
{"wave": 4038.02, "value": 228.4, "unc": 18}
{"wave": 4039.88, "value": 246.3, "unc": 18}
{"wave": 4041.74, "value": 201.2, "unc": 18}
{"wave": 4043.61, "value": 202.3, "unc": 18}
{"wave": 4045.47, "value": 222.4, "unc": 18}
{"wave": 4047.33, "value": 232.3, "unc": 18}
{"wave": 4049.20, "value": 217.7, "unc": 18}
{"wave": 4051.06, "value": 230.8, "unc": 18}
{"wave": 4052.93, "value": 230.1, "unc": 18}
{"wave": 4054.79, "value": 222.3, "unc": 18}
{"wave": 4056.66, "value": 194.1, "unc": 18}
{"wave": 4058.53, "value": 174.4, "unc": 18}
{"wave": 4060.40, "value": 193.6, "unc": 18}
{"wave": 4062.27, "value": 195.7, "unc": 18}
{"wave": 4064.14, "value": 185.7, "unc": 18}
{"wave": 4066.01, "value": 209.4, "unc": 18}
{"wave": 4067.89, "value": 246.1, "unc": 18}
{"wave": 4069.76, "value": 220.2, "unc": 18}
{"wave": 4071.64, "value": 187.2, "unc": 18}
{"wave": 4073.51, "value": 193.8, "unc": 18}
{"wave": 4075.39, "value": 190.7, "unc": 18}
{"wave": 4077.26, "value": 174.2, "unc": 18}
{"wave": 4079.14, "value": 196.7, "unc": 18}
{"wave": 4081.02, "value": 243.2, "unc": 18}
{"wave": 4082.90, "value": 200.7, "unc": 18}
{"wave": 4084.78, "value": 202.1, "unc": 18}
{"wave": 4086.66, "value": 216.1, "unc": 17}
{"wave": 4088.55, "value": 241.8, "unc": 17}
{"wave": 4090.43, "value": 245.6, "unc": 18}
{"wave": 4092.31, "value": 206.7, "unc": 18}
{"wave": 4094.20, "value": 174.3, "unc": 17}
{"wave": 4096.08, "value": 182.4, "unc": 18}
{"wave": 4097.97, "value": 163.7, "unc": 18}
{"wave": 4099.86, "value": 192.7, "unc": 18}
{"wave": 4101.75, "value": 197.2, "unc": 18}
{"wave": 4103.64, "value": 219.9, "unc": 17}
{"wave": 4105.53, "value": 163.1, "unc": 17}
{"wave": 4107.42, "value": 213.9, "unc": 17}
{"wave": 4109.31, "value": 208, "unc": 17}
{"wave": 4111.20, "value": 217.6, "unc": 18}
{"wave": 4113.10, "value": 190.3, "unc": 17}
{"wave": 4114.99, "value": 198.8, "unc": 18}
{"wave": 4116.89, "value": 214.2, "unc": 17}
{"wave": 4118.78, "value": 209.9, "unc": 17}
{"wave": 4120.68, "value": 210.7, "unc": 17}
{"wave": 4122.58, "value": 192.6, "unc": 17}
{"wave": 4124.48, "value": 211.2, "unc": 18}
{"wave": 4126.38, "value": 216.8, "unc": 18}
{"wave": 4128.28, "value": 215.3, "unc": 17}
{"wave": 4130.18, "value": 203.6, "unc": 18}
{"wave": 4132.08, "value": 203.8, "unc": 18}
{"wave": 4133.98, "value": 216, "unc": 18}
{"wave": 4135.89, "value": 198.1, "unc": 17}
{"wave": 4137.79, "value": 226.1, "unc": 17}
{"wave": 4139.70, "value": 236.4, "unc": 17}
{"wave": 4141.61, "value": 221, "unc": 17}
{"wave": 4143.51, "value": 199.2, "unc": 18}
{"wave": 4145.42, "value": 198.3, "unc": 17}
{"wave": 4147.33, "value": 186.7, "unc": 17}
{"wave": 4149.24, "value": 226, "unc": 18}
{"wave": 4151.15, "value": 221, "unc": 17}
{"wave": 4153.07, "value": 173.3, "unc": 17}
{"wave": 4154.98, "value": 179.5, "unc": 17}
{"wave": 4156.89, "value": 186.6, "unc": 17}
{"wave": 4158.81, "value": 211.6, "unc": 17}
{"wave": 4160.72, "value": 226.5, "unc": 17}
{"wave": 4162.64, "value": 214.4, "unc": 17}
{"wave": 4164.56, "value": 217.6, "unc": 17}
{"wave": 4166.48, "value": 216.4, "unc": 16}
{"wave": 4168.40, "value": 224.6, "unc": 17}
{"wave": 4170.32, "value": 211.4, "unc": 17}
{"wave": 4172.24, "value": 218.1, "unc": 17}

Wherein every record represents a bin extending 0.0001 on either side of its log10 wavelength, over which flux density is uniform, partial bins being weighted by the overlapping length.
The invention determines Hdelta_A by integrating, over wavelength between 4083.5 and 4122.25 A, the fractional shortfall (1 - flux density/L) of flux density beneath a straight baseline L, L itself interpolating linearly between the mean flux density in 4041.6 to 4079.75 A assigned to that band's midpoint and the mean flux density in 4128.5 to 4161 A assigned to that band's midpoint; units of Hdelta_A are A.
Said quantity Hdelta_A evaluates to 0.6 A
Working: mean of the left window 206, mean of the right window 207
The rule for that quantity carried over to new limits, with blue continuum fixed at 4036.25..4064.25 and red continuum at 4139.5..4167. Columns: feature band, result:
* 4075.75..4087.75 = 0.3 A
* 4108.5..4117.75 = 0.2 A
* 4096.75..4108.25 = 1.0 A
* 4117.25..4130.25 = 0.0 A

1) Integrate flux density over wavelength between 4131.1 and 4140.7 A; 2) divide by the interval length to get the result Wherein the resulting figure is 216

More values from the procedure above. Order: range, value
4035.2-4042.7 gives 226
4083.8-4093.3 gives 222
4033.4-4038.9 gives 223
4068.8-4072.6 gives 204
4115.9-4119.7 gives 212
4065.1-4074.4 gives 211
